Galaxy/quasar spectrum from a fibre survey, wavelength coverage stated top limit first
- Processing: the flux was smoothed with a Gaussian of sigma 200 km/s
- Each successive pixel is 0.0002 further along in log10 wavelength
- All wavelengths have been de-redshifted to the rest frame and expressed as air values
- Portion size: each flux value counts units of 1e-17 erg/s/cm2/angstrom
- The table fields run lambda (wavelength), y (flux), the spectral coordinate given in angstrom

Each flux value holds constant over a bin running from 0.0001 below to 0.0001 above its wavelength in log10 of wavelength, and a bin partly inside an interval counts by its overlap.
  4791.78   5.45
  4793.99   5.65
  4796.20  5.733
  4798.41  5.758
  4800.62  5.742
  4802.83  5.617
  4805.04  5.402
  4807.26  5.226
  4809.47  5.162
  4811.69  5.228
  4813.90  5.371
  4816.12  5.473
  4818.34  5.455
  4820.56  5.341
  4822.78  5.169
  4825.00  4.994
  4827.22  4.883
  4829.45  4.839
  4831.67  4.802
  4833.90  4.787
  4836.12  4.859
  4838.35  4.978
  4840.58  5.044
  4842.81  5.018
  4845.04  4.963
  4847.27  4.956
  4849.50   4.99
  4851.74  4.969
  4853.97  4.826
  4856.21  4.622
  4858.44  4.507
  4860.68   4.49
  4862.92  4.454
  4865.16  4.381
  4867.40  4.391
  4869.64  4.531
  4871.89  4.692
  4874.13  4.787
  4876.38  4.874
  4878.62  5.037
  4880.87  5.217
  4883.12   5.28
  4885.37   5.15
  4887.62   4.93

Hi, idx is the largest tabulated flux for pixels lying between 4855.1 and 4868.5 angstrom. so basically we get 4.622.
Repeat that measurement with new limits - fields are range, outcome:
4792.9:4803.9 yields 5.758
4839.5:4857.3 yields 5.044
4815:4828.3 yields 5.473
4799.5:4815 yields 5.742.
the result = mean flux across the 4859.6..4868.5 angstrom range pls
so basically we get 4.43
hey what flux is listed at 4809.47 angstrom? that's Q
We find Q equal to 5.162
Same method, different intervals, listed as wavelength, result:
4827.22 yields 4.883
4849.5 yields 4.99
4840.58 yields 5.044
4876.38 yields 4.874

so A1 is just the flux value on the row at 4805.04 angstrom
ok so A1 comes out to 5.402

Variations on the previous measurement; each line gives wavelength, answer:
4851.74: 4.969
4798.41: 5.758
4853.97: 4.826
